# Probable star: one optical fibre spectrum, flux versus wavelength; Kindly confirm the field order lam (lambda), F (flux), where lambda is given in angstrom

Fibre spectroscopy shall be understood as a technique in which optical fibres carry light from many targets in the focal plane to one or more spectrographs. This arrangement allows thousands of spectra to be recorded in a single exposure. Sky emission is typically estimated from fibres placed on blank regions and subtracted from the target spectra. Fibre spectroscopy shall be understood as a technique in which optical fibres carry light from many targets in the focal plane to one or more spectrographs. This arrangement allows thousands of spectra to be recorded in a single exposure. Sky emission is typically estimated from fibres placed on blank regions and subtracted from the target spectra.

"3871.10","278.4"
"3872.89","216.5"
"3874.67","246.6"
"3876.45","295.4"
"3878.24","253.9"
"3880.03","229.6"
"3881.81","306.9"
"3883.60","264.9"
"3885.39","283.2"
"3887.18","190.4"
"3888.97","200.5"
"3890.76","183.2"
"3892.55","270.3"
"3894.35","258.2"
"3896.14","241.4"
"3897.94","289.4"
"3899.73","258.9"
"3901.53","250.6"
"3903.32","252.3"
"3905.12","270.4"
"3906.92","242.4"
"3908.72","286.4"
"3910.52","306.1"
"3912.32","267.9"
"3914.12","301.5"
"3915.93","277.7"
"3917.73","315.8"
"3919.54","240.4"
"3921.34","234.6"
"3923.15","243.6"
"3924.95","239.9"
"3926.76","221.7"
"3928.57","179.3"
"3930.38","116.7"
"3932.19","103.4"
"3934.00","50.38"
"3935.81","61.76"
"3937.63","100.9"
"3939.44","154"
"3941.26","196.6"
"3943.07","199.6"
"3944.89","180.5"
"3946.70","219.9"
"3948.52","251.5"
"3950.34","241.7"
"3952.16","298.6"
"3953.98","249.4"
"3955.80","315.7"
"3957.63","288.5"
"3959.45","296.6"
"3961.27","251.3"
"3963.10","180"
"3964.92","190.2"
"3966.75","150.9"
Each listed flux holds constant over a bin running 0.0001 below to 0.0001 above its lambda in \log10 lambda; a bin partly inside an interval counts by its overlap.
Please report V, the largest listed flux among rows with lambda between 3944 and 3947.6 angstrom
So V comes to 219.9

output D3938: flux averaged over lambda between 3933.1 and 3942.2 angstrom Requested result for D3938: 113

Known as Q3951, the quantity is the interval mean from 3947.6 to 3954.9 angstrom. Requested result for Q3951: 260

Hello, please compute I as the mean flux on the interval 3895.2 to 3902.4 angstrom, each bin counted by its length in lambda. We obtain 260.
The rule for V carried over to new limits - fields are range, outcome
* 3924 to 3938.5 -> 239.9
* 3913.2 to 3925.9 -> 315.8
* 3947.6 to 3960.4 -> 315.7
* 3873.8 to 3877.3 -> 295.4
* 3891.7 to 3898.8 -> 289.4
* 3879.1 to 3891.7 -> 306.9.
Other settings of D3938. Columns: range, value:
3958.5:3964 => 243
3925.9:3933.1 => 155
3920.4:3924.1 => 240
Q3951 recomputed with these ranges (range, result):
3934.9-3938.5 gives 81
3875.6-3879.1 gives 274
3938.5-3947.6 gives 190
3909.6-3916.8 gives 288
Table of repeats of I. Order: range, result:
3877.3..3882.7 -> 264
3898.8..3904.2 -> 255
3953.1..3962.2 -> 280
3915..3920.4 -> 278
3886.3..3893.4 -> 211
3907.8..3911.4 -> 296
